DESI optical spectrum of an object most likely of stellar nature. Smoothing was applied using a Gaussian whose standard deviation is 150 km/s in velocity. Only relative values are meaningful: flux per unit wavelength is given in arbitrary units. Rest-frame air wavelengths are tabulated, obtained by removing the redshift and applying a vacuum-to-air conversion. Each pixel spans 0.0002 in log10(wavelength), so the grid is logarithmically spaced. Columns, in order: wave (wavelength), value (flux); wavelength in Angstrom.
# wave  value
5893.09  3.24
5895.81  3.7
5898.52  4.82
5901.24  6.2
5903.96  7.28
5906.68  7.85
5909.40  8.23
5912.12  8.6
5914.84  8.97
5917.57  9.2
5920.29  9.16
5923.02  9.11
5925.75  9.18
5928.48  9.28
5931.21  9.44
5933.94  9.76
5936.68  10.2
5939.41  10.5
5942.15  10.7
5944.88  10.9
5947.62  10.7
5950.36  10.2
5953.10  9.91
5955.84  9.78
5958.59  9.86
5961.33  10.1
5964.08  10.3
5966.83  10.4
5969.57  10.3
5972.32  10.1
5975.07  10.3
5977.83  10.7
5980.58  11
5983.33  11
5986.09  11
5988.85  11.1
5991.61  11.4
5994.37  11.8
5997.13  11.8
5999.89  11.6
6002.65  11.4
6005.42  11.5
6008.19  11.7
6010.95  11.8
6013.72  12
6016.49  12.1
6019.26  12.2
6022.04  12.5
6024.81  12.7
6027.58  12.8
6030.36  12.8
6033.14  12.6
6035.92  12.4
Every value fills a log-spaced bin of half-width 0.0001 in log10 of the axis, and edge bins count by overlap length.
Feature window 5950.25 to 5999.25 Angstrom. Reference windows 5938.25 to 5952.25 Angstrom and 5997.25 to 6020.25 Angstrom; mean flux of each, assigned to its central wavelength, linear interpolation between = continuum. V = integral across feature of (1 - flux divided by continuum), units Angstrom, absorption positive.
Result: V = 2.2 Angstrom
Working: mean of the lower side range 10.6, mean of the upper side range 11.8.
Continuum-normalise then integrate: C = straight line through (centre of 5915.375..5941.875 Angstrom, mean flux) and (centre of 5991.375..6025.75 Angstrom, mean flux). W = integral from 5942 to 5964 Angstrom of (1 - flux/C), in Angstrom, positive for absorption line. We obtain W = 0.0 Angstrom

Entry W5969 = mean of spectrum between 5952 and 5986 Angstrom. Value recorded 10.3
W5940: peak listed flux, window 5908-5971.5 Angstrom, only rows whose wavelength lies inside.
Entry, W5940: 10.9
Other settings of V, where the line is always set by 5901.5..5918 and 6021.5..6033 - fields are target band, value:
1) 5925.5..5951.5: -2.4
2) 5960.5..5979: 0.3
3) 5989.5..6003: -0.1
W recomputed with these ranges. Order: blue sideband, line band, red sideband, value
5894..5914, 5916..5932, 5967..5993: -3.08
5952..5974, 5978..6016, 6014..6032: -0.04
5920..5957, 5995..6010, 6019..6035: 0.33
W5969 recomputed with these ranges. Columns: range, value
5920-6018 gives 10.6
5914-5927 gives 9.13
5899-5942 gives 8.83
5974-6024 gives 11.5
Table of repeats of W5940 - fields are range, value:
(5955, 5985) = 11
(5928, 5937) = 10.2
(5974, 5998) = 11.8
